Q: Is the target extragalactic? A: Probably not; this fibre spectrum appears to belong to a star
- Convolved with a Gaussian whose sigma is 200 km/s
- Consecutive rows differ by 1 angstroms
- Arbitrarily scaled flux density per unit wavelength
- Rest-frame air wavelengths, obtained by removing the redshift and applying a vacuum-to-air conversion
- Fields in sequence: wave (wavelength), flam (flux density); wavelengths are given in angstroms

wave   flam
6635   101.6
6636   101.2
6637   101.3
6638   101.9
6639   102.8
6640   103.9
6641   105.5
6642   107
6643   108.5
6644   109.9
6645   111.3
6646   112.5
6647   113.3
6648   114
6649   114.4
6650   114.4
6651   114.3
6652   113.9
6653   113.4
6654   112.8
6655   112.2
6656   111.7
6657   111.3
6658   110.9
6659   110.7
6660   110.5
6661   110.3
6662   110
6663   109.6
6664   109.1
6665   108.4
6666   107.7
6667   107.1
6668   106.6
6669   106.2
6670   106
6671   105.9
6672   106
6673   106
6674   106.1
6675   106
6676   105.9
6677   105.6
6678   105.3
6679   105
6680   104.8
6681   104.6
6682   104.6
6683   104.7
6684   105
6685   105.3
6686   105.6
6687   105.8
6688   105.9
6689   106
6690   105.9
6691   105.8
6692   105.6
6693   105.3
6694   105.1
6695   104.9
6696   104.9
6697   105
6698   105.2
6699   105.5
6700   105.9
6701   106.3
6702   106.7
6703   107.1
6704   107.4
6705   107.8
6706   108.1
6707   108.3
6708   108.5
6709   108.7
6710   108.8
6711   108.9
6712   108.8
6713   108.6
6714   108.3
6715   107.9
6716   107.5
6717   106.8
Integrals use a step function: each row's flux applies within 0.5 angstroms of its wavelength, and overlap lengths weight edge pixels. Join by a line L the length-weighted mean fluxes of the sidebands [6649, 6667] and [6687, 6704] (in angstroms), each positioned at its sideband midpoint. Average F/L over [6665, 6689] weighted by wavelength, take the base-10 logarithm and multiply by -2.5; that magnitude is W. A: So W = 0.03 mag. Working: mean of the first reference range 111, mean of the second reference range 106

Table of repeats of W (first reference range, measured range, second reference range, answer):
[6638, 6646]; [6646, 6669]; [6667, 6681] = -0.05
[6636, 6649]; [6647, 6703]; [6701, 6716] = 0.00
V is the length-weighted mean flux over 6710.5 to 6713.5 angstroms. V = 109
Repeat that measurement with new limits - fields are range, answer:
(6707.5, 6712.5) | 109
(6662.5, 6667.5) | 108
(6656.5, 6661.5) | 111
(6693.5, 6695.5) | 105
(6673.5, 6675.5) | 106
